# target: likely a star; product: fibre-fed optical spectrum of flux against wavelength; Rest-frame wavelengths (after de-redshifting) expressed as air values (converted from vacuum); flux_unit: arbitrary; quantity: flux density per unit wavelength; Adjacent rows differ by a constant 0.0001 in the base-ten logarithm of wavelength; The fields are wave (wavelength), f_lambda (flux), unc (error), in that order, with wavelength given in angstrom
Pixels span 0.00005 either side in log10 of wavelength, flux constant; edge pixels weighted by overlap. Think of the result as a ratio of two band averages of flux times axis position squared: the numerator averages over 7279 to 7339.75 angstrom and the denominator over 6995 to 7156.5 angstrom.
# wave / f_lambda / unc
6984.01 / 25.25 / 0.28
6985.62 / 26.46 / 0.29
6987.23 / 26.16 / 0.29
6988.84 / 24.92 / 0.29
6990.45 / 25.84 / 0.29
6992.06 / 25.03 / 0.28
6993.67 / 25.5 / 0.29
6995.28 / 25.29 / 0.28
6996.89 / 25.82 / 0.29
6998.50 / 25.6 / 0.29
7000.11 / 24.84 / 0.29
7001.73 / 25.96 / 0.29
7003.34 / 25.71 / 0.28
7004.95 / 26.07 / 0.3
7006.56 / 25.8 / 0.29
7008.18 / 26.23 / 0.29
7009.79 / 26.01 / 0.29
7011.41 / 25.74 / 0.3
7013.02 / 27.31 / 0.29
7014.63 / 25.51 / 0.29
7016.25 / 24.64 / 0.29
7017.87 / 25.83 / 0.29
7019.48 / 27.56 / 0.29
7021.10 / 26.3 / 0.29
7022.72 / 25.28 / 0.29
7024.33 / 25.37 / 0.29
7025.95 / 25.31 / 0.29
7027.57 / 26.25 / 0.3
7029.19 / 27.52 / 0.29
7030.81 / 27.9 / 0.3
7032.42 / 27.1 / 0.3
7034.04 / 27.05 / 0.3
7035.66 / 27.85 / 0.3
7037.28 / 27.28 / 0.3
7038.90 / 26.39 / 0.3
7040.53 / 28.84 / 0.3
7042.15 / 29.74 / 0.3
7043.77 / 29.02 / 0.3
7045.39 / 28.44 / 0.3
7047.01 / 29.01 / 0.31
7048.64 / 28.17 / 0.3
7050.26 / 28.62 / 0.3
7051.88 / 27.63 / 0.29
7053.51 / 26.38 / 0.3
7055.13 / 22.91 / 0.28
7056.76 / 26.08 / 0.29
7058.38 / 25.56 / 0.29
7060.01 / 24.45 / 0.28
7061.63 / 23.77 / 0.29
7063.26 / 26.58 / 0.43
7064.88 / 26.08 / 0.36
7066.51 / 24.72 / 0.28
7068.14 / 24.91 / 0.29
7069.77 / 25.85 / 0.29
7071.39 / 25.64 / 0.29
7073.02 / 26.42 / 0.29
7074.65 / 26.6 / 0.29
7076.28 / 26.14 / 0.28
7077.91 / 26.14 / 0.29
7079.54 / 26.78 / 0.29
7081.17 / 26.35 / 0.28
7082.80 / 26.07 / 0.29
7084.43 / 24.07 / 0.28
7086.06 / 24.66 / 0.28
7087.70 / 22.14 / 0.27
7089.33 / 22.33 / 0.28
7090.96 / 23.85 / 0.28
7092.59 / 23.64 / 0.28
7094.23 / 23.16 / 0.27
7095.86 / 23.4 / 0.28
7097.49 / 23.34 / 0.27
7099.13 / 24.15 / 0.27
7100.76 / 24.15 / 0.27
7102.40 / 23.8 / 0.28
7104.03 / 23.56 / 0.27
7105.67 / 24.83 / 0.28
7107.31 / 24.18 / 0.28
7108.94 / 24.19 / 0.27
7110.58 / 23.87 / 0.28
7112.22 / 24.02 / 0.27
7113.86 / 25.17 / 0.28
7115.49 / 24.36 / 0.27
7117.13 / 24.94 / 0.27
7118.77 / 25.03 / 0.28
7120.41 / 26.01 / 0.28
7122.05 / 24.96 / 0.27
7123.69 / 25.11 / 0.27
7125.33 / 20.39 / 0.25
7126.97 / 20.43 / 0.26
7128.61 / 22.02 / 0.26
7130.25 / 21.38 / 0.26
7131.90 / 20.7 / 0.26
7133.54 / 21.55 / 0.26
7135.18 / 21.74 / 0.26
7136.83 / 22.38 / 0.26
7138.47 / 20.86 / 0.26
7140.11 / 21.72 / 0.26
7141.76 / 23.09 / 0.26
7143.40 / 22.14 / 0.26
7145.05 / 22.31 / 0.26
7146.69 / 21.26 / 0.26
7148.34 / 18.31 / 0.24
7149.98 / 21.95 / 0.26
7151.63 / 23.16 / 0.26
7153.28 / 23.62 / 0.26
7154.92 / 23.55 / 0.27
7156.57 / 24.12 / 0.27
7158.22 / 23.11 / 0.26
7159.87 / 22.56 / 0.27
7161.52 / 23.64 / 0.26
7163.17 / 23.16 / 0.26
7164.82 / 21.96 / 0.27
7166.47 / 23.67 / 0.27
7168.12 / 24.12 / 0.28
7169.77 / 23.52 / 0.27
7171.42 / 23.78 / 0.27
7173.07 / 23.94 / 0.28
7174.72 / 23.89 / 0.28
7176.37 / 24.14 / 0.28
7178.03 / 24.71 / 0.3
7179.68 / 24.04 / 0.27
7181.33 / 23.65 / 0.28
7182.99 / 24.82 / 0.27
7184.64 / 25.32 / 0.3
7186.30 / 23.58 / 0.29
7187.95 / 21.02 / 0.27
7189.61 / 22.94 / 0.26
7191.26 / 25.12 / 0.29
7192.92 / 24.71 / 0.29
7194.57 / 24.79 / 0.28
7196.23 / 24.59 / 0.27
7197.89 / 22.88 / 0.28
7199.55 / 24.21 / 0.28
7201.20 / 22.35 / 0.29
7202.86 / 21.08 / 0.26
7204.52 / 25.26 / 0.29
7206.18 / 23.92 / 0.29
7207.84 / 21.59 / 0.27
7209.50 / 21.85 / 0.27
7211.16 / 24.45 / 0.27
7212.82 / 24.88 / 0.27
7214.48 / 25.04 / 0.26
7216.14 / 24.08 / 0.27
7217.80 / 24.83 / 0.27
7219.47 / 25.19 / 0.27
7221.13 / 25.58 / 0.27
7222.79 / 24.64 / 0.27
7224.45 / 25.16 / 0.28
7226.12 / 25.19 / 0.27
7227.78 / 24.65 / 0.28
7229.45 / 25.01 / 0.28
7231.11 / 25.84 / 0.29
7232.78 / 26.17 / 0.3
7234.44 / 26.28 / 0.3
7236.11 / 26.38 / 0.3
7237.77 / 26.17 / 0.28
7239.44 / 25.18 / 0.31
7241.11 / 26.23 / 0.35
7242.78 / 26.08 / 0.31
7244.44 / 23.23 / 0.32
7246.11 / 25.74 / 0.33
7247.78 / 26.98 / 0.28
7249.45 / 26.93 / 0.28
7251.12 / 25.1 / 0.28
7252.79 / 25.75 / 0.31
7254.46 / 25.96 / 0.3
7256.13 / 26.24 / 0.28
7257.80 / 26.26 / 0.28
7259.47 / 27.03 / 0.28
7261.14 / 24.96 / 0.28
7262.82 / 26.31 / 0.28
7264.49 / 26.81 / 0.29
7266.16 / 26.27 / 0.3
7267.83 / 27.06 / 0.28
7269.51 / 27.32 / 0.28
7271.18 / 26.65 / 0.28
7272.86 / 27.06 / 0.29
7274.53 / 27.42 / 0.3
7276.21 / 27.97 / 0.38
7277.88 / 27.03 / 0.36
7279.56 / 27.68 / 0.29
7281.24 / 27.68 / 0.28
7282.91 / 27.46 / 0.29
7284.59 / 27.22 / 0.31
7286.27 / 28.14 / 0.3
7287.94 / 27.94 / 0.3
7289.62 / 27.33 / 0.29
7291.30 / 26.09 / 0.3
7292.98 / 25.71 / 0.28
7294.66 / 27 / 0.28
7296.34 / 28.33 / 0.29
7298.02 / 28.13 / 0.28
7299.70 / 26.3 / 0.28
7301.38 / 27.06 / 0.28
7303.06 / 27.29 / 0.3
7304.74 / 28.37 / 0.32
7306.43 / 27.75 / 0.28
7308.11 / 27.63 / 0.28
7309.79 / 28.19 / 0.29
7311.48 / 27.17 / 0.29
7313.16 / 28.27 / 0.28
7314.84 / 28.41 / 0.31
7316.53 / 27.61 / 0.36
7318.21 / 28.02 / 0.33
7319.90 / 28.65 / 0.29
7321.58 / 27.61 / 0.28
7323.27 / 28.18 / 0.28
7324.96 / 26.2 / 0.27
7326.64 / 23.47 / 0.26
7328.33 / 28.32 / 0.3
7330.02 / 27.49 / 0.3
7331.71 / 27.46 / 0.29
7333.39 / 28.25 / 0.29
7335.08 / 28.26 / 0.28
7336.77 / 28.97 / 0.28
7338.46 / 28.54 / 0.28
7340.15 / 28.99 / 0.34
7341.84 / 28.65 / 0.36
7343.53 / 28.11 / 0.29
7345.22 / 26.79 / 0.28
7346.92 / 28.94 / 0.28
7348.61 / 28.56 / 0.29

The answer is 1.18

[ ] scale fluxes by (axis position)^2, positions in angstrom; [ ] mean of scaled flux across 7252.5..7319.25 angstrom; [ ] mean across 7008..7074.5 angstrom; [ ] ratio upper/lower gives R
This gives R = 1.1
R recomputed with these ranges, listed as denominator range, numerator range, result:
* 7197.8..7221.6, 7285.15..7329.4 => 1.18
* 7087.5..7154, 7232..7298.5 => 1.20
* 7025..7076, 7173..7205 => 0.93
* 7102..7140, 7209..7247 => 1.12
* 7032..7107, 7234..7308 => 1.10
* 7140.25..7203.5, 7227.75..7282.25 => 1.16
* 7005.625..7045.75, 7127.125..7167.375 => 0.86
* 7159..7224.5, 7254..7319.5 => 1.17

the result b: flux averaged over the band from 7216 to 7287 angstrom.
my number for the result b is 26.2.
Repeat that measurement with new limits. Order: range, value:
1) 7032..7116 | 25.6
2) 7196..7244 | 24.6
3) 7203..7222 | 24.1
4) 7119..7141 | 22.3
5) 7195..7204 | 23.2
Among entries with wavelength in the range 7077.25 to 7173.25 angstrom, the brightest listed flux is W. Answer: 26.78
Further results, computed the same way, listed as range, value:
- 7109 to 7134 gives 26.01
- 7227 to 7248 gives 26.98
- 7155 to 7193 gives 25.32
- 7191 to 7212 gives 25.26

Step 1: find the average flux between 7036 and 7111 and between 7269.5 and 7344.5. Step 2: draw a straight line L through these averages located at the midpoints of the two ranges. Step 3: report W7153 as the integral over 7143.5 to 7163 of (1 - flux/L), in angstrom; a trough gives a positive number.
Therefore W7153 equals 2.8 angstrom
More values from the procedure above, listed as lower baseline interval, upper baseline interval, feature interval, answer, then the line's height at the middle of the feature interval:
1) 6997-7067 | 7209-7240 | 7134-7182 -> 5.1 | 25.6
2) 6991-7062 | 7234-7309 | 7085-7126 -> 3.9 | 26.5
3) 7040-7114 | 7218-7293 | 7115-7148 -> 4.0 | 25.7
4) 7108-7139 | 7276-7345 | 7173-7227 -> 2.0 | 25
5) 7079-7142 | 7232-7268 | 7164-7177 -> 0.5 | 24.6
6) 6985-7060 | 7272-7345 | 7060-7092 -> 1.8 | 26.7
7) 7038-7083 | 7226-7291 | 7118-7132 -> 1.9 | 26.5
